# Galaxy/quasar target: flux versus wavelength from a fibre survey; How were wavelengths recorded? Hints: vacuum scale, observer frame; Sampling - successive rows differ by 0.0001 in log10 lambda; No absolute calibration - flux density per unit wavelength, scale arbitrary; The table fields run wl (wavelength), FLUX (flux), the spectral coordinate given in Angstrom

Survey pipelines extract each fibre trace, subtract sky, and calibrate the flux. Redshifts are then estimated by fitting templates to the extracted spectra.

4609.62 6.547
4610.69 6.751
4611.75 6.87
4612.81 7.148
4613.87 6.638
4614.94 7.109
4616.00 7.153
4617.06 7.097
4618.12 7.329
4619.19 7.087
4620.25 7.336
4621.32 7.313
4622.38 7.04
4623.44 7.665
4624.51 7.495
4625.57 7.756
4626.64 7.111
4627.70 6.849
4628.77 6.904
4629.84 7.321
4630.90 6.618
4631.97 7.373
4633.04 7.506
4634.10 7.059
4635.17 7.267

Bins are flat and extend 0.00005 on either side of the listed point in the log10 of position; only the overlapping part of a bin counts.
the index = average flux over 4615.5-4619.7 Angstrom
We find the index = 7.17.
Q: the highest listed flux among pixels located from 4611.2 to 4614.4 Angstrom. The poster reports 7.148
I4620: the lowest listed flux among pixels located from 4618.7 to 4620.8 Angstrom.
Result 7.087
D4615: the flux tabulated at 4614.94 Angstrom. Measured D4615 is 7.109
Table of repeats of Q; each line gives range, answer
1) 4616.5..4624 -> 7.665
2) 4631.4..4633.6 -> 7.506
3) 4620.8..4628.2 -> 7.756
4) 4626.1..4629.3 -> 7.111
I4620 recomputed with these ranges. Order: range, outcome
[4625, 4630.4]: 6.849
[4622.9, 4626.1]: 7.495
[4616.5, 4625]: 7.04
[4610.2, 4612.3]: 6.751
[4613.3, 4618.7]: 6.638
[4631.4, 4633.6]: 7.373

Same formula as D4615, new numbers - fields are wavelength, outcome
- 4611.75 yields 6.87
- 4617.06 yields 7.097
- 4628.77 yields 6.904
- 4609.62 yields 6.547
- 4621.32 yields 7.313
